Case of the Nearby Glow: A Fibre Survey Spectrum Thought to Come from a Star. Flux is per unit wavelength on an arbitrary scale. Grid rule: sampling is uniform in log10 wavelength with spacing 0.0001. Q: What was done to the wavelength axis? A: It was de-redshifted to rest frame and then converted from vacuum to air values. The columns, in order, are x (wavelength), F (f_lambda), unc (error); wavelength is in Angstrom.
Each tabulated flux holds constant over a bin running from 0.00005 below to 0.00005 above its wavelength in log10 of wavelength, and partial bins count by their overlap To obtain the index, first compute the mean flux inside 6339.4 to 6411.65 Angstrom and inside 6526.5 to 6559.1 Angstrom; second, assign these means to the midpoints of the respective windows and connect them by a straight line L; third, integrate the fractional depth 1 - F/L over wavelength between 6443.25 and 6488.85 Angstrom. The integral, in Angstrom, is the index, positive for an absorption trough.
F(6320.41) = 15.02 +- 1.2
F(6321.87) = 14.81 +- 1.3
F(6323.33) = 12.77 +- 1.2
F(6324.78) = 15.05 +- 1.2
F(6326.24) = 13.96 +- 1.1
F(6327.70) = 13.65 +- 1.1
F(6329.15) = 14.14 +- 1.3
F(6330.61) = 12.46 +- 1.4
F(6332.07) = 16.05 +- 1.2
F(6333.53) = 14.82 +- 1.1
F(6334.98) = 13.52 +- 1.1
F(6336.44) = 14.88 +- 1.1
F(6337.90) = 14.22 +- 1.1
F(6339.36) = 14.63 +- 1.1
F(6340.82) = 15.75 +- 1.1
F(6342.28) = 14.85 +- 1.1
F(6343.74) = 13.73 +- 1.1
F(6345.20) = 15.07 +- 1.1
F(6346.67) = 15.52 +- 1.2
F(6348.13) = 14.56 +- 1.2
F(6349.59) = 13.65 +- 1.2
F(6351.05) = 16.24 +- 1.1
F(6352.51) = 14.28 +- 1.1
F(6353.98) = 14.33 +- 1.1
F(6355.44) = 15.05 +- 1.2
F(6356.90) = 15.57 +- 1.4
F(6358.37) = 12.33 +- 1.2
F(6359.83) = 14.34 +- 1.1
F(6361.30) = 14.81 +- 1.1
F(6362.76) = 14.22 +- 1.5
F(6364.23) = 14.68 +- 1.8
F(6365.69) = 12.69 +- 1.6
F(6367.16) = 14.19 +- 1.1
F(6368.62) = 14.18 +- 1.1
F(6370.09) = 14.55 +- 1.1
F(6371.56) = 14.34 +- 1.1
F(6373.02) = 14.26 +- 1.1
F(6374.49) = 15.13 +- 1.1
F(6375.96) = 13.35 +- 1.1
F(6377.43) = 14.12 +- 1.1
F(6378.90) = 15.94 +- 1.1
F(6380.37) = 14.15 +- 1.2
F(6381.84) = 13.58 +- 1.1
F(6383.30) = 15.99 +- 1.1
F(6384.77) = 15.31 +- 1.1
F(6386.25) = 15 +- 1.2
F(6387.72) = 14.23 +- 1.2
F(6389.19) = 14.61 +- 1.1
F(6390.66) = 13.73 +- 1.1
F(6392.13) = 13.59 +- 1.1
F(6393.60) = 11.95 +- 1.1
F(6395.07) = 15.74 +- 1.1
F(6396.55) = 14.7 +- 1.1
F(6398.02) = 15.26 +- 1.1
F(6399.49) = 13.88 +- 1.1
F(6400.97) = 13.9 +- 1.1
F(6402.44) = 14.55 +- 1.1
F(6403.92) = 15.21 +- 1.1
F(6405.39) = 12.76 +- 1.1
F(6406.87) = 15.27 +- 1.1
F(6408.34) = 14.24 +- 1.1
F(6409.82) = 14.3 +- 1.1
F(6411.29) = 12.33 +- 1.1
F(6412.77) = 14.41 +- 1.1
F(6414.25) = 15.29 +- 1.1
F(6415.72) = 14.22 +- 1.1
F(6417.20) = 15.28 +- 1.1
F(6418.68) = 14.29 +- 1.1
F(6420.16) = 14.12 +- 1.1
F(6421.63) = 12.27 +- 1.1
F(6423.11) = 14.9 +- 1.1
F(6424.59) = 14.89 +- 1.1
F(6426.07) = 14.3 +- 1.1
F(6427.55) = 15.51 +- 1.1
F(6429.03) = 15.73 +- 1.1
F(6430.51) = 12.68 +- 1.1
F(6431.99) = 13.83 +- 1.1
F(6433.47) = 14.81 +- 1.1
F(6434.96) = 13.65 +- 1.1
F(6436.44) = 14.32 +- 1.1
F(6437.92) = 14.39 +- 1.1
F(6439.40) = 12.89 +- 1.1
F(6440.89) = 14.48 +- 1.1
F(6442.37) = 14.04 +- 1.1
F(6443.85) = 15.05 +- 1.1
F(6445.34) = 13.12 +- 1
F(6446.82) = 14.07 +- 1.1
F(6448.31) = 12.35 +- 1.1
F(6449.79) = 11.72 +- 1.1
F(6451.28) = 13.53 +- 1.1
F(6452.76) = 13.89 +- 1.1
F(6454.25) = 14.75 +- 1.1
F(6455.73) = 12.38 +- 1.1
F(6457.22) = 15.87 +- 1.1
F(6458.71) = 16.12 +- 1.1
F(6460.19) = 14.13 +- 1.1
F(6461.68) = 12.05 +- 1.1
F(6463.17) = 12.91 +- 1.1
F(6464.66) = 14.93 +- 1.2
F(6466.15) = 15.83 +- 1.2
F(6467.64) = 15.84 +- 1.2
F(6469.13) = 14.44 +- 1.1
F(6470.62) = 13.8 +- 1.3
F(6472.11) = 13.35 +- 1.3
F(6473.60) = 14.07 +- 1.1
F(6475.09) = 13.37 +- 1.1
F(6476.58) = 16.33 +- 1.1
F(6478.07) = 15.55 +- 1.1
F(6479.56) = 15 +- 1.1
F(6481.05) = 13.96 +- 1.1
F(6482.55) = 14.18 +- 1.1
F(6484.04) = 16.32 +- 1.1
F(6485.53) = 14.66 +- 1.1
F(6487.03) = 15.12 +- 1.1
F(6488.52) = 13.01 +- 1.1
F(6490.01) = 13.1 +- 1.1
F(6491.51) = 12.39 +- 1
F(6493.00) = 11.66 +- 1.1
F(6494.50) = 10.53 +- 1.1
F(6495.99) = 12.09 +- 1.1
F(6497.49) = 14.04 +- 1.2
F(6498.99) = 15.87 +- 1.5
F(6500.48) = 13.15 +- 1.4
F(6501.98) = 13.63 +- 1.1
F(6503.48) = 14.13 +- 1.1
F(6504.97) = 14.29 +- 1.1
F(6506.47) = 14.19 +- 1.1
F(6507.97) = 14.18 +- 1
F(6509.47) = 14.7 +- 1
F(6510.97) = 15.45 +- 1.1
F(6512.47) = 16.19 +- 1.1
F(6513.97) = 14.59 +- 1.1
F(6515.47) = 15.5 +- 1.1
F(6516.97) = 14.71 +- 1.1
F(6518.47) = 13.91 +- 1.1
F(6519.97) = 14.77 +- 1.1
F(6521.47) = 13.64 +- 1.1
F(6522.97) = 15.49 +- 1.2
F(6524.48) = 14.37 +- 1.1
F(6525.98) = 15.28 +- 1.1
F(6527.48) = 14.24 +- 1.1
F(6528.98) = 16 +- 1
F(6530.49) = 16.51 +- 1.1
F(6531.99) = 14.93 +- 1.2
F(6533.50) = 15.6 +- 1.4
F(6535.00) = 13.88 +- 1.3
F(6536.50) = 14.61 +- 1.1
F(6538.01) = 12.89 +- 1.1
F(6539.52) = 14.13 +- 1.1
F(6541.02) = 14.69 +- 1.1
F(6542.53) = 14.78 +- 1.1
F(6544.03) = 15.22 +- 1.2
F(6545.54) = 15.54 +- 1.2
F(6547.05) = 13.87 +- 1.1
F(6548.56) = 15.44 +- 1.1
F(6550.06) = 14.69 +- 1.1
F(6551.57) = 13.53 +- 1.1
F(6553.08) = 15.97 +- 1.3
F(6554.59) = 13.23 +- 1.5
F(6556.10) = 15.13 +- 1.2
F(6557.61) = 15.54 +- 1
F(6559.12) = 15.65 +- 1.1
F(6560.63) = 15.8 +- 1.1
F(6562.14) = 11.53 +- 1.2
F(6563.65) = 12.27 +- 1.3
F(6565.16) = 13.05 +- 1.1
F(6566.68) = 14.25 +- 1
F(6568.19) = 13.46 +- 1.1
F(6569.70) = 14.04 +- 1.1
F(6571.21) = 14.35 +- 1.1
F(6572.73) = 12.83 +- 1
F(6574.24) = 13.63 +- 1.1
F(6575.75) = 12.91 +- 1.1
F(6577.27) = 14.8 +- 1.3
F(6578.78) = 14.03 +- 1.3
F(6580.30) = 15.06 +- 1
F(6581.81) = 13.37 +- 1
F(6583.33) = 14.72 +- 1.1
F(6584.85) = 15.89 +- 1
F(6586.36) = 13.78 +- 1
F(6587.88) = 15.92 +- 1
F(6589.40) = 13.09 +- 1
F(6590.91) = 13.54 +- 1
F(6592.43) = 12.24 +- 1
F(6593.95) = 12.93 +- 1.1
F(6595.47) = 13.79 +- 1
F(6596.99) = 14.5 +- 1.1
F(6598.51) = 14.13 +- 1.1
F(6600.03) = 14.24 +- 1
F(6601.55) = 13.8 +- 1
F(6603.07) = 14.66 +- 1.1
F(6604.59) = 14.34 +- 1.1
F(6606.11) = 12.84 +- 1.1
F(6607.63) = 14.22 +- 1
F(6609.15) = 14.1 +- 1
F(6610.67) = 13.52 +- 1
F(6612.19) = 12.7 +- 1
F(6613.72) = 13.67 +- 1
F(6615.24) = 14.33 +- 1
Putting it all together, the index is 1.16 Angstrom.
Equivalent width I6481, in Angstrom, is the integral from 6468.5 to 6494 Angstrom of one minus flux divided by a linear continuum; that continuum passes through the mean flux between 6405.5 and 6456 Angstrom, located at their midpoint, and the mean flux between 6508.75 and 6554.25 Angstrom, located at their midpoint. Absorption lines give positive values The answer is 0.58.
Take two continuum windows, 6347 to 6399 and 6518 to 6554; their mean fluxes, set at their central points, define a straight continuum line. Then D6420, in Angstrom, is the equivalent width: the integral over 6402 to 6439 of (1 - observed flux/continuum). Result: 0.60 Angstrom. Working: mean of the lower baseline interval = 14.4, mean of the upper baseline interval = 14.7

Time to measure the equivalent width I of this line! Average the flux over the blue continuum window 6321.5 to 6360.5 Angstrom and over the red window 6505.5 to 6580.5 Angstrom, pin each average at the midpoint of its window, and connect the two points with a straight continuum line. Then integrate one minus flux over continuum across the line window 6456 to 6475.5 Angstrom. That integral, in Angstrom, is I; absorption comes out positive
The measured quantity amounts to 0.2 Angstrom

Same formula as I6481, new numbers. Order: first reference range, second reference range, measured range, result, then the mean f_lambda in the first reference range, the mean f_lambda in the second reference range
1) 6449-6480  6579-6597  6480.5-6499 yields 0.9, 14.3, 14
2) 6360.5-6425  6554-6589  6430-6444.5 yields 0.3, 14.3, 14.1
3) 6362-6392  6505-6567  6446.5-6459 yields 0.6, 14.4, 14.6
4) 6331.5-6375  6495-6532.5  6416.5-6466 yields 1.8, 14.5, 14.6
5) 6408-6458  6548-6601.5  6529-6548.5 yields -1.0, 14.1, 14.1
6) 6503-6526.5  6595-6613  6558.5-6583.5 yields 0.6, 14.7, 13.9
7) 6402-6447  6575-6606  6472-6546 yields -1.4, 14.2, 14.1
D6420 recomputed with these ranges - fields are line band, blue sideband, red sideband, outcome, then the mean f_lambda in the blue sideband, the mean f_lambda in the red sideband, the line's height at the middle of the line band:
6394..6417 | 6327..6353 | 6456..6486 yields 0.31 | 14.6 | 14.6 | 14.6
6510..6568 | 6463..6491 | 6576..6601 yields -1.44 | 14.5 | 14.1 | 14.3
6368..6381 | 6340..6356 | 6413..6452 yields 0.11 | 14.8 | 14.1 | 14.6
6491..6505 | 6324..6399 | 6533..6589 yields 1.19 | 14.4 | 14.3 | 14.4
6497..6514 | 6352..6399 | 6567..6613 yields -0.53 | 14.4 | 13.9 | 14.1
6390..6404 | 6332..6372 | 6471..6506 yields 0.10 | 14.5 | 13.9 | 14.3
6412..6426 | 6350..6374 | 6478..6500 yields -0.29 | 14.4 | 13.8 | 14.1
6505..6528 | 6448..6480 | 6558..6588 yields -0.99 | 14.2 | 14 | 14.1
